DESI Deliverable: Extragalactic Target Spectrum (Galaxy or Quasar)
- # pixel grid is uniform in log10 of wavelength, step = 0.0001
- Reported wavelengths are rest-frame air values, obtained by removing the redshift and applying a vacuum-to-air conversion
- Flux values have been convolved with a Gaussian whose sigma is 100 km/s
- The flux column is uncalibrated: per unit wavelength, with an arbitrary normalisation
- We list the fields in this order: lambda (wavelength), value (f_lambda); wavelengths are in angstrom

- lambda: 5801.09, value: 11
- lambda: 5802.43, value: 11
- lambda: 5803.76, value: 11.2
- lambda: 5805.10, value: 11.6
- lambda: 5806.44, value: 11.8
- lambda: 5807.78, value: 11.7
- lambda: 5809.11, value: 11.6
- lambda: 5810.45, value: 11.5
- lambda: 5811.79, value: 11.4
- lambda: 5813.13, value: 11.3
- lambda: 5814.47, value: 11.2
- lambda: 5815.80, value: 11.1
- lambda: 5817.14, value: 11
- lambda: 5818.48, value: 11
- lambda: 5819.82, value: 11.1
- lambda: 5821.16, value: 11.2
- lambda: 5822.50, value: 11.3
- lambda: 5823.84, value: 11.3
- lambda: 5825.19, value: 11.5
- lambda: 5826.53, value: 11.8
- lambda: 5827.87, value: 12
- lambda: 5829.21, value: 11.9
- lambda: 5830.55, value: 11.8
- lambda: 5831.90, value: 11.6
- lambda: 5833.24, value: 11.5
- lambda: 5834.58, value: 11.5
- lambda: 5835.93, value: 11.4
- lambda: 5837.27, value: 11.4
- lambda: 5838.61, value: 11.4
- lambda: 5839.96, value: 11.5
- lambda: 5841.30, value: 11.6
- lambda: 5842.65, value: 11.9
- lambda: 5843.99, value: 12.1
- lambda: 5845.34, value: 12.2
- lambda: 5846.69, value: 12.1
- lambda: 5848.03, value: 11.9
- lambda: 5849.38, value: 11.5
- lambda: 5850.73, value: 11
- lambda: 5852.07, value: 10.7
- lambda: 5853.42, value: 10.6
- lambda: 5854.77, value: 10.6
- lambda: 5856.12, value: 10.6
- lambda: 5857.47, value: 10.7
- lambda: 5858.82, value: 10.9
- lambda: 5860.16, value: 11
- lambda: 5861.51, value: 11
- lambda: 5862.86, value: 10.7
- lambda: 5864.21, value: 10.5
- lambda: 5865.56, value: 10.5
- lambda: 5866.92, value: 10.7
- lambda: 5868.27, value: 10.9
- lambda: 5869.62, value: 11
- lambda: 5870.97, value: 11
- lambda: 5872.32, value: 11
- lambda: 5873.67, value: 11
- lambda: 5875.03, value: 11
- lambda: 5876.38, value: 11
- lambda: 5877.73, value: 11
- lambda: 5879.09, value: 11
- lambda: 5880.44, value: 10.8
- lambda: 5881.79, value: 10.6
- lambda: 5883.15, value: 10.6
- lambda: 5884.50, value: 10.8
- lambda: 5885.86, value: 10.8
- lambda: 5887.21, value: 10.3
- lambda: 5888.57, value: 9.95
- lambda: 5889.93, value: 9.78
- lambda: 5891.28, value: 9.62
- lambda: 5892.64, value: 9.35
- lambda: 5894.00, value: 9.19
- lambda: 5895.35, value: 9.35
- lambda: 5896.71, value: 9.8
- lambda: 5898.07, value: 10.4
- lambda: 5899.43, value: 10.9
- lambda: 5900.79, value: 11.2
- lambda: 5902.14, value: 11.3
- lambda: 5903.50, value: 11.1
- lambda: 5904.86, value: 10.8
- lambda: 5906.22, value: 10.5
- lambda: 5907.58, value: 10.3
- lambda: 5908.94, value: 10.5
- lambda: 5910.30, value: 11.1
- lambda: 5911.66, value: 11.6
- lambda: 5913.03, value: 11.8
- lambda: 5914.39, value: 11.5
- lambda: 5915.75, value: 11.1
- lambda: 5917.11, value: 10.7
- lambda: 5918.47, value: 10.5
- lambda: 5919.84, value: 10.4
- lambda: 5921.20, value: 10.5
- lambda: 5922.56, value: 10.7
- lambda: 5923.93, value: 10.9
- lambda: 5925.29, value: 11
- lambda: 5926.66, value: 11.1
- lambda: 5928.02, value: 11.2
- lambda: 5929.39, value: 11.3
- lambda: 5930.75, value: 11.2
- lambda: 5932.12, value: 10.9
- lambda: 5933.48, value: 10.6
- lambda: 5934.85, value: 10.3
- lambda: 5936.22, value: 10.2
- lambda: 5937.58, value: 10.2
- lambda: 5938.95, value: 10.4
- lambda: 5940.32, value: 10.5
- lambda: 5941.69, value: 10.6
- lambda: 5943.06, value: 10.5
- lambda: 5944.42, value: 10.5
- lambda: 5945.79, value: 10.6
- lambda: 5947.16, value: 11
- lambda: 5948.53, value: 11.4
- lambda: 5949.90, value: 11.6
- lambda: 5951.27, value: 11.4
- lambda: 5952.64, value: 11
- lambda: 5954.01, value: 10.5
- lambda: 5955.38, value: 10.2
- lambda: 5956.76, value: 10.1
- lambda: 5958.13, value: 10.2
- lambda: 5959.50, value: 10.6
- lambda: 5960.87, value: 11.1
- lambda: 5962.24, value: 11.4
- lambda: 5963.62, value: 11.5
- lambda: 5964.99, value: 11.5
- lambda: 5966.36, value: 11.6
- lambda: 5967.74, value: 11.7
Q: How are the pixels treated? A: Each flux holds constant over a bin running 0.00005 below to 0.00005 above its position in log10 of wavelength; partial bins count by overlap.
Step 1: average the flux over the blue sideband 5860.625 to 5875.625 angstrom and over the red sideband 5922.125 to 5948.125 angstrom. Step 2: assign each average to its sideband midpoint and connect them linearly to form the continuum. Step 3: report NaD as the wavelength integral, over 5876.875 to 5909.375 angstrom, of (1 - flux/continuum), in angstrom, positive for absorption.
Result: 1.1 angstrom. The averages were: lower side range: 10.8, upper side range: 10.7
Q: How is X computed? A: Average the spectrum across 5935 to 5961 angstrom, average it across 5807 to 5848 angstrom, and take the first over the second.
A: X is 0.9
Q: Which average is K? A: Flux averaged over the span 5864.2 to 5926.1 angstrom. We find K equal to 10.7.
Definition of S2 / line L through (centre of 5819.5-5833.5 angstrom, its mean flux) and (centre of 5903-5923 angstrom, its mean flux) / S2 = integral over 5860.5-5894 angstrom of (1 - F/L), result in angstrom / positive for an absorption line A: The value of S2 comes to 1.7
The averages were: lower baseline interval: 11.6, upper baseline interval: 10.9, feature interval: 10.6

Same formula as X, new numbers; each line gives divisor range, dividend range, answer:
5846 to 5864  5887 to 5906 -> 0.93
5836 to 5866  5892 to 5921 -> 0.95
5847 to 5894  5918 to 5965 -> 1.01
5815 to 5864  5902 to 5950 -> 0.96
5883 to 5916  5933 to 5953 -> 1.02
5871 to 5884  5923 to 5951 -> 0.99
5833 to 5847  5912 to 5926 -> 0.93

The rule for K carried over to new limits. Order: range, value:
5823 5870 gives 11.3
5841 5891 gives 10.9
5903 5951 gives 10.8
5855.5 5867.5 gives 10.7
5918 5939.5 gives 10.7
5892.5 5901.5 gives 10.1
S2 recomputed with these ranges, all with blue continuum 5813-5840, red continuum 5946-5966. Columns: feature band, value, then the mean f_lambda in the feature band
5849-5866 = 0.8 angstrom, 10.8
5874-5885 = 0.4 angstrom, 10.9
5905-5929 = 0.4 angstrom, 10.9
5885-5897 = 1.5 angstrom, 9.81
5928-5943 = 0.5 angstrom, 10.6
